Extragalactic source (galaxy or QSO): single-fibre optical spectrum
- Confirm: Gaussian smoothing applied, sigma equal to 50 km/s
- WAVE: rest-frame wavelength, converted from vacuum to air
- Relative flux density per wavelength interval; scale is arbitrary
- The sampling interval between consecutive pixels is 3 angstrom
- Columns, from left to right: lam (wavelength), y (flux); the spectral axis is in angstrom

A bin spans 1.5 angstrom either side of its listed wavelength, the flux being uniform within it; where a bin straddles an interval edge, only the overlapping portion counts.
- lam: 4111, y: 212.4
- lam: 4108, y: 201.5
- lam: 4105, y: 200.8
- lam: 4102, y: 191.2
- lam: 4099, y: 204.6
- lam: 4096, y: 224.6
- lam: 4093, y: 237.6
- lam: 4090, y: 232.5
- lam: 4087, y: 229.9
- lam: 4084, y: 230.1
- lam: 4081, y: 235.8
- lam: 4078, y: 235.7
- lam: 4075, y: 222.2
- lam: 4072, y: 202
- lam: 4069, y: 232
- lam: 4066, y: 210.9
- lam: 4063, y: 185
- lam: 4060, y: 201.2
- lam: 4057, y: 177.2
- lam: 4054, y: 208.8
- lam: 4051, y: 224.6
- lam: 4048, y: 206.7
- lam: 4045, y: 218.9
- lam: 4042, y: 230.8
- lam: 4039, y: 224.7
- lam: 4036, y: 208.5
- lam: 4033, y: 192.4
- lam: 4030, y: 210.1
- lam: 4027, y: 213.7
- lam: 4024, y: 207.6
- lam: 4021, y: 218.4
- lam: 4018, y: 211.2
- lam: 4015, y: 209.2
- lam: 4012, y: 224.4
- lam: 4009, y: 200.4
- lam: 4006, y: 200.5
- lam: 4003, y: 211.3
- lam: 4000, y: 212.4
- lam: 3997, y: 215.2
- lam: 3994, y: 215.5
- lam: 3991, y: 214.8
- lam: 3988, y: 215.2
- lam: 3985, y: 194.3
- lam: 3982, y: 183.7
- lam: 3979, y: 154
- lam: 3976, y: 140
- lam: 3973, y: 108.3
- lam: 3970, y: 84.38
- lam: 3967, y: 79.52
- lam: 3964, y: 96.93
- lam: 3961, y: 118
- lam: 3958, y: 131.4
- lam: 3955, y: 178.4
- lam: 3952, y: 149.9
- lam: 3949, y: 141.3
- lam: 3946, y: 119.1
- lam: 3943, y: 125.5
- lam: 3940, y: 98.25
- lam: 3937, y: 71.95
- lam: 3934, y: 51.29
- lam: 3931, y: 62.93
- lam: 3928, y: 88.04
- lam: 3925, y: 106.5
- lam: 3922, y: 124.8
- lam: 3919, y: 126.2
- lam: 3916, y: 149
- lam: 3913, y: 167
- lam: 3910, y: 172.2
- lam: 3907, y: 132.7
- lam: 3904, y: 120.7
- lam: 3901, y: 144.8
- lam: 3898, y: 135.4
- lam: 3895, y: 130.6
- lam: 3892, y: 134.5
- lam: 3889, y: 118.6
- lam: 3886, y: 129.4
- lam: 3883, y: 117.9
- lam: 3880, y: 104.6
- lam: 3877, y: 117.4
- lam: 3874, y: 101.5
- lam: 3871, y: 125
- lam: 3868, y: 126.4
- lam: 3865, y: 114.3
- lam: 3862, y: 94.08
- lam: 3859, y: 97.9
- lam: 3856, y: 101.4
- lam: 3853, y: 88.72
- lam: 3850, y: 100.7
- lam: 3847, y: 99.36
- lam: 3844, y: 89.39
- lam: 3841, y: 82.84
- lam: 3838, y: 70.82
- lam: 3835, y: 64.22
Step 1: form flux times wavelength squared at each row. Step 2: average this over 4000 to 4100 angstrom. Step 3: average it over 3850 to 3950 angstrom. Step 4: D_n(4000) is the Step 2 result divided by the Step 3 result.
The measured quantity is 2.0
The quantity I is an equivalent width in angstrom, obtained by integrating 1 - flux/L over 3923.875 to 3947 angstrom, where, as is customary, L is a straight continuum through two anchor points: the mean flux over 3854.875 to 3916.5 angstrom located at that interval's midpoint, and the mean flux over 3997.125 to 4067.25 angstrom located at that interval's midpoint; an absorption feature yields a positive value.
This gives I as 9.7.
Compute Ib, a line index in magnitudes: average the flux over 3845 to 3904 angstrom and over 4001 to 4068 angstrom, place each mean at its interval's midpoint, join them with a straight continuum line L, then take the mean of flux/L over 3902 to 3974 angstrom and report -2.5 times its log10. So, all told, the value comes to 0.27 mag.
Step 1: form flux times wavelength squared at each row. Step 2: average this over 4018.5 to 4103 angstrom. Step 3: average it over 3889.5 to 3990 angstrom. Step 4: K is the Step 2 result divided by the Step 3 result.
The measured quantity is 1.77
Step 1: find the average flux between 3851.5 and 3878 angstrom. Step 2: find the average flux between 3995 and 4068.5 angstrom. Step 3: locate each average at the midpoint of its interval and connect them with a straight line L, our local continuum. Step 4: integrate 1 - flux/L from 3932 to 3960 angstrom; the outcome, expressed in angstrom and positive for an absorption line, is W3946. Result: 7.21 angstrom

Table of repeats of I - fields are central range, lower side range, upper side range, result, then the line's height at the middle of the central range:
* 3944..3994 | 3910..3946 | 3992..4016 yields 5.7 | 164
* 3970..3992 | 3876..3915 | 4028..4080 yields 1.3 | 175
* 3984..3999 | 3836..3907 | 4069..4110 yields -3.6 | 171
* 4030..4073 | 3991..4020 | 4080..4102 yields 1.9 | 219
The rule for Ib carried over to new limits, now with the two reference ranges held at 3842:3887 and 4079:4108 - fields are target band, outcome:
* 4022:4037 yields -0.102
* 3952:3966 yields 0.166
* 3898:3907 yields -0.065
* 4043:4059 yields -0.048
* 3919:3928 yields 0.201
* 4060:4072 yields -0.005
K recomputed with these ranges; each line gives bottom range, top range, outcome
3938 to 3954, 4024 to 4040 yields 1.72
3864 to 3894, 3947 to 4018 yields 1.50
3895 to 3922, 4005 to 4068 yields 1.57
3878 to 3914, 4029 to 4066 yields 1.68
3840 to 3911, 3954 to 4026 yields 1.62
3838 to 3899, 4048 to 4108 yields 2.18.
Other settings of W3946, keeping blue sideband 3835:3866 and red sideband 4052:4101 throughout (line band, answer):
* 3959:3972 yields 4.91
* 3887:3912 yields -3.63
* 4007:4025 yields -2.78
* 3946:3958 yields -0.04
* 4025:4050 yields -2.32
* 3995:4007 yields -2.43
